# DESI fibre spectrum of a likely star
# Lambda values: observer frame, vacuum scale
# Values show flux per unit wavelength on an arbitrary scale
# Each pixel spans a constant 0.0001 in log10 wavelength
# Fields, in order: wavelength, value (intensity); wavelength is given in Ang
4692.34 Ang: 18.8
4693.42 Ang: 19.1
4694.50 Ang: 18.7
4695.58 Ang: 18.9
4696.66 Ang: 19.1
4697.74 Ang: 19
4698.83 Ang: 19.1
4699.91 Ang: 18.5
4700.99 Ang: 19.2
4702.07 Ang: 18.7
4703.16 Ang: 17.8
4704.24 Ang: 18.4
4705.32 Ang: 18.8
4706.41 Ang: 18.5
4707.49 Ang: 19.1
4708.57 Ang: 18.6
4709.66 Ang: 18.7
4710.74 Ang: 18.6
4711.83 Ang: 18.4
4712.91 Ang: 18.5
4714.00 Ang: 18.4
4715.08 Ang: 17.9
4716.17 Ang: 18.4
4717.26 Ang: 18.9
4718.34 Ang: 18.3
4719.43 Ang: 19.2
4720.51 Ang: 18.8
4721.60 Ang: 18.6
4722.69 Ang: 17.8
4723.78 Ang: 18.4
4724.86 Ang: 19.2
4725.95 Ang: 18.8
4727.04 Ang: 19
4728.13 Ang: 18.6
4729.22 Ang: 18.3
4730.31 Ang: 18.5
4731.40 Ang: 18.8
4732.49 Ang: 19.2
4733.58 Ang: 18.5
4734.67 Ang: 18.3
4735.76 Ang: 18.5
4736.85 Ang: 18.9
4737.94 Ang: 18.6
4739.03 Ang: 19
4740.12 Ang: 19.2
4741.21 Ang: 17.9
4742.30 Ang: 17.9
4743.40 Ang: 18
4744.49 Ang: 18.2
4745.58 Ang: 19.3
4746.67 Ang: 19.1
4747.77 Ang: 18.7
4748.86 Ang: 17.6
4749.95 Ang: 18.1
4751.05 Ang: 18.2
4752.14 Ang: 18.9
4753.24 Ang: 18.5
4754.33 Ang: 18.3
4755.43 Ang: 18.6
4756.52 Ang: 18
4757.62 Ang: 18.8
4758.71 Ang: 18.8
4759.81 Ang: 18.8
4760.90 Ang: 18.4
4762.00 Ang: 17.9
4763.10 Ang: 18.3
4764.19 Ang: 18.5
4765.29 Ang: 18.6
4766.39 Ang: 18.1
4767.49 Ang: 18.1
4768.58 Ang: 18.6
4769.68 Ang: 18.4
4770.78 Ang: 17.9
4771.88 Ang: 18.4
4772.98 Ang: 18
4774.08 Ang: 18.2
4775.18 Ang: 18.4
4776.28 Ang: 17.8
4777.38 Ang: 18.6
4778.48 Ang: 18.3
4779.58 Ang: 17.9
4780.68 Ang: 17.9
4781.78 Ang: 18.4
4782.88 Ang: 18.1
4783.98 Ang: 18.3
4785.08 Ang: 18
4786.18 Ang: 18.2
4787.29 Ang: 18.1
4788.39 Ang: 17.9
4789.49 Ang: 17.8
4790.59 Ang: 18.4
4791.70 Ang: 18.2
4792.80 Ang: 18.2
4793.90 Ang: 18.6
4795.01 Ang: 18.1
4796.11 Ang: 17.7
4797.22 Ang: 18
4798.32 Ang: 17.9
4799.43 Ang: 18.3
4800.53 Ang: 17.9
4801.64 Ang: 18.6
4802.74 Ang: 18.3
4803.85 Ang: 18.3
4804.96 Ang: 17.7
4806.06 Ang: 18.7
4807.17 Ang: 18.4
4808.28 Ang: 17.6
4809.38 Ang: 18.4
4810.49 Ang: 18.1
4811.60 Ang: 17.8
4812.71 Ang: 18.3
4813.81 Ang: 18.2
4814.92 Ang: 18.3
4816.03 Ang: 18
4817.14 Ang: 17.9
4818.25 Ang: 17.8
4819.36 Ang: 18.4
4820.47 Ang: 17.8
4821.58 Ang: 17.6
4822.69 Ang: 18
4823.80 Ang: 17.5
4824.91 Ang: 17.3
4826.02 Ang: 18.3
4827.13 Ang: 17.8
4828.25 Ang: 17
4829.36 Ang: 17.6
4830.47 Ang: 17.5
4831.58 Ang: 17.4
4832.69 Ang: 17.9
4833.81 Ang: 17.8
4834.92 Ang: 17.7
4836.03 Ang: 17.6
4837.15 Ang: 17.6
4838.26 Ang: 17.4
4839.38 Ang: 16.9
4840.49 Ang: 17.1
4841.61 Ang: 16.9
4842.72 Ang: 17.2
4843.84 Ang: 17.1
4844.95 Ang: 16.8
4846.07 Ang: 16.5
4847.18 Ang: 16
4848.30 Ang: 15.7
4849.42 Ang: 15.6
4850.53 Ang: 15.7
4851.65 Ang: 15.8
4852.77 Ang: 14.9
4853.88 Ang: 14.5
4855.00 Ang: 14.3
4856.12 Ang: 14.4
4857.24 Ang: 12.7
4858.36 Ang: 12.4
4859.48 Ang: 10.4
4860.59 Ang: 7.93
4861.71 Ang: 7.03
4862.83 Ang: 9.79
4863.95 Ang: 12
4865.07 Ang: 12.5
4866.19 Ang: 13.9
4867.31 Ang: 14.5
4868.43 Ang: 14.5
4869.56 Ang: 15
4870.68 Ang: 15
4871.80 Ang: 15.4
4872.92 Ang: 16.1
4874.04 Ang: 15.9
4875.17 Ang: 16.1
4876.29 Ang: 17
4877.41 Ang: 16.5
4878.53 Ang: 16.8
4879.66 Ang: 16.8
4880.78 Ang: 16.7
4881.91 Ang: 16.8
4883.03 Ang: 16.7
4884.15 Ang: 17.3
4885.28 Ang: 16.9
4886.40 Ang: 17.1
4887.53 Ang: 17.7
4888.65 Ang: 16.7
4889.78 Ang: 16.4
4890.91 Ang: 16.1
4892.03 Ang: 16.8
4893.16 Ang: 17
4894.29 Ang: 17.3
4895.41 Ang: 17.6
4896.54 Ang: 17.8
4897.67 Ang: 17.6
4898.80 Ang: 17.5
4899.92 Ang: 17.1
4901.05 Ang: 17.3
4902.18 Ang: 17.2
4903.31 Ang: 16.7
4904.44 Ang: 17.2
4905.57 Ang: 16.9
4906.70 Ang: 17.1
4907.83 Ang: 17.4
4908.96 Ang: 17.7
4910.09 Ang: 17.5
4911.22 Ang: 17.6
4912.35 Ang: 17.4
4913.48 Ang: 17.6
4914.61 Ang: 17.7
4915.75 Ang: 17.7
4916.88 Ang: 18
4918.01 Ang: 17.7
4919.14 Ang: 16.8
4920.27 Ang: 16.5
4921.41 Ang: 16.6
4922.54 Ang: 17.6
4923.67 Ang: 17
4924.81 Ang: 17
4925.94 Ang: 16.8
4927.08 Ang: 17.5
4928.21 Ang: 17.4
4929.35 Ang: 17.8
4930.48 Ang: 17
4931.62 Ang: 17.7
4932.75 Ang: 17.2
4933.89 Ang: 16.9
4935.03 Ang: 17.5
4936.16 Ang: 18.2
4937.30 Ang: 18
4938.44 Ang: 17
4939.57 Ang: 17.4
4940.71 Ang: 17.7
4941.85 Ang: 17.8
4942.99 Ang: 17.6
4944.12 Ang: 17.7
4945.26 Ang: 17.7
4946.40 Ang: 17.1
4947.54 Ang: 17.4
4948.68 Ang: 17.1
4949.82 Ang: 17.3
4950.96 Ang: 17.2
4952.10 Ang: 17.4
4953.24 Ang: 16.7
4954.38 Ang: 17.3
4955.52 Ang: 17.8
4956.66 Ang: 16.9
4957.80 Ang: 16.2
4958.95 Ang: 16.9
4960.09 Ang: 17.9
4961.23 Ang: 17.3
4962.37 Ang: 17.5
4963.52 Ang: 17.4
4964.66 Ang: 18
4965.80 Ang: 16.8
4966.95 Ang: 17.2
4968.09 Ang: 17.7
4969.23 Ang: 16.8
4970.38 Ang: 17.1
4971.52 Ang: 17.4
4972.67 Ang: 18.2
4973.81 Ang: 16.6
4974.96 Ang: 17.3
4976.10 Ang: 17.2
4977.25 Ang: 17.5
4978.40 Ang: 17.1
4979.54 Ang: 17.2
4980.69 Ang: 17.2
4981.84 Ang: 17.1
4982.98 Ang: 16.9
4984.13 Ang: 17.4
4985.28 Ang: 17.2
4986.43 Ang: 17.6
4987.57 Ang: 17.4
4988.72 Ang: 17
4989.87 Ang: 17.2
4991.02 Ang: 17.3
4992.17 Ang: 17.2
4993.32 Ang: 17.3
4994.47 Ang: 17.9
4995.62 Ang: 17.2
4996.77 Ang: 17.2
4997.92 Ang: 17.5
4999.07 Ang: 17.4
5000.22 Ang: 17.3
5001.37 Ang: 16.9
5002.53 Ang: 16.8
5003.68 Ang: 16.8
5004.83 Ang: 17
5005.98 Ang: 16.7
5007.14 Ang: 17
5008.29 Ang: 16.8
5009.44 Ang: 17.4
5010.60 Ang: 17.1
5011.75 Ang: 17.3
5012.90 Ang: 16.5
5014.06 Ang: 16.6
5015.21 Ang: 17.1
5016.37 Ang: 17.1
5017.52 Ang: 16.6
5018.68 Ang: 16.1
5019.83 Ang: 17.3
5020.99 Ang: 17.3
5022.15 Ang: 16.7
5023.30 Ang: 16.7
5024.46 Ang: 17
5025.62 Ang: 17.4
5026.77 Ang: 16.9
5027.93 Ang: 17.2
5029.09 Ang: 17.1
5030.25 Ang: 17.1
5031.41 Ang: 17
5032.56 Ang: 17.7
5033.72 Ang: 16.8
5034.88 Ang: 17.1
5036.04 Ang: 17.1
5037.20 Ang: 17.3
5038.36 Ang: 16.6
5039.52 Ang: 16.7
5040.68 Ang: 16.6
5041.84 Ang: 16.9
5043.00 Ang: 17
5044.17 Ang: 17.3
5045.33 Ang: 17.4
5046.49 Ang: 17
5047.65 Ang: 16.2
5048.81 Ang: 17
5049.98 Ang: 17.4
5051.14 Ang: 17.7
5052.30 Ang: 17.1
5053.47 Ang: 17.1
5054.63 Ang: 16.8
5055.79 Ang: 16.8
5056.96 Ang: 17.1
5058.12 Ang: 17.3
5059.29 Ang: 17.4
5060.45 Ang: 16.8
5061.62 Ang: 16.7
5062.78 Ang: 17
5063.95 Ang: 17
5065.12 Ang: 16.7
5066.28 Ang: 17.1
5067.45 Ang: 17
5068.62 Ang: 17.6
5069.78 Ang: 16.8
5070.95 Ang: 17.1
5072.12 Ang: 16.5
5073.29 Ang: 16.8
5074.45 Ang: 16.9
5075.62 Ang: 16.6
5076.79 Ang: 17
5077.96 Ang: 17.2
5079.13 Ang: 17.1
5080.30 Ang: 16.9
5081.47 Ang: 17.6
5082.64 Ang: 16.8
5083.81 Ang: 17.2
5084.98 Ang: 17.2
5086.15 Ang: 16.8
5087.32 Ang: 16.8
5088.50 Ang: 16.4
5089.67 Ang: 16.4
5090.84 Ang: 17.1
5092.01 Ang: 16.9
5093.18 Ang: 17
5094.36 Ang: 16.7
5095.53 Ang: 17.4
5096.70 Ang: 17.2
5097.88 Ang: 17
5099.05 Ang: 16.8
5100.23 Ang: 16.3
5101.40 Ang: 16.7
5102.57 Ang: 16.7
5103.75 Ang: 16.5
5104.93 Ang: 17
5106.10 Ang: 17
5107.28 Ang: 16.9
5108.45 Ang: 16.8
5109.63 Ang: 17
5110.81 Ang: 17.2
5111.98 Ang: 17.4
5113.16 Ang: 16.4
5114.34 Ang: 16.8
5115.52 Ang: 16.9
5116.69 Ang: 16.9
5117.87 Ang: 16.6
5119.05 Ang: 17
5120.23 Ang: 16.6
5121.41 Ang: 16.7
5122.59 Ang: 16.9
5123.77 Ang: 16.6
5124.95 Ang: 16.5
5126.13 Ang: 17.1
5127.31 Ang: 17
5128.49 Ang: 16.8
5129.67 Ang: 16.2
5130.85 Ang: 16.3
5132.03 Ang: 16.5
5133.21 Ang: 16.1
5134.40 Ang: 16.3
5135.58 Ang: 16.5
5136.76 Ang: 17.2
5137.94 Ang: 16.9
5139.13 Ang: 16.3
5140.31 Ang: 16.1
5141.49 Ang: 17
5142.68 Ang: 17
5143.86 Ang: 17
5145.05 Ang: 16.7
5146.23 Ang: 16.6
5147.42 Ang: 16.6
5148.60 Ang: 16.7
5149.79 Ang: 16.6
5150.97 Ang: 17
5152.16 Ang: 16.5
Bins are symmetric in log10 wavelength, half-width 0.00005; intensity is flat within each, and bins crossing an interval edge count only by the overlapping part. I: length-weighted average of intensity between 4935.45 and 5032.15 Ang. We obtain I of 17.2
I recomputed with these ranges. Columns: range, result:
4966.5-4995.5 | 17.3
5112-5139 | 16.7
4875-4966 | 17.2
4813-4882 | 15.9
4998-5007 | 17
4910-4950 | 17.4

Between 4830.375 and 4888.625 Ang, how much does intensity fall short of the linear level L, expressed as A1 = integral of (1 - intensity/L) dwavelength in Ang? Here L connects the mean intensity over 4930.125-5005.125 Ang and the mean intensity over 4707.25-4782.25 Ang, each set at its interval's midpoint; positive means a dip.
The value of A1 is 7.9 Ang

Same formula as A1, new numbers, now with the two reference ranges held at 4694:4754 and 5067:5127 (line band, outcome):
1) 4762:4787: 0.20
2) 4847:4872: 6.35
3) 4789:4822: 0.21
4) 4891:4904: 0.43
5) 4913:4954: 0.63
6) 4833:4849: 0.92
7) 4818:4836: 0.42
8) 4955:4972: 0.24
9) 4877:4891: 0.81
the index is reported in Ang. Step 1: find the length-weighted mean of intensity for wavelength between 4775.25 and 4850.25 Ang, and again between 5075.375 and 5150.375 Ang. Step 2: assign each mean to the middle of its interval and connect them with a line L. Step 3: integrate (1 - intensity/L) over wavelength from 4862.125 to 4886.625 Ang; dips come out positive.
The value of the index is 3.1 Ang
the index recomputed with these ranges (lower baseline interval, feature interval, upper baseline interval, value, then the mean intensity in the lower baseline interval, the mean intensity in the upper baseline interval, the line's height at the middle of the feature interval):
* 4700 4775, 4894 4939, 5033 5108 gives 0.8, 18.5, 17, 17.7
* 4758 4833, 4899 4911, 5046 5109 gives 0.3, 18.1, 16.9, 17.7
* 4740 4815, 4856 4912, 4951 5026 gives 6.4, 18.3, 17.2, 17.7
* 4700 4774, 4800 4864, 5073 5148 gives 5.7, 18.5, 16.8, 18.1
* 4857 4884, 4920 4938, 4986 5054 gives -2.3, 14.2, 17.1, 15.3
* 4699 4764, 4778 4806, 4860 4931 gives -0.7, 18.6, 16.3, 17.7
